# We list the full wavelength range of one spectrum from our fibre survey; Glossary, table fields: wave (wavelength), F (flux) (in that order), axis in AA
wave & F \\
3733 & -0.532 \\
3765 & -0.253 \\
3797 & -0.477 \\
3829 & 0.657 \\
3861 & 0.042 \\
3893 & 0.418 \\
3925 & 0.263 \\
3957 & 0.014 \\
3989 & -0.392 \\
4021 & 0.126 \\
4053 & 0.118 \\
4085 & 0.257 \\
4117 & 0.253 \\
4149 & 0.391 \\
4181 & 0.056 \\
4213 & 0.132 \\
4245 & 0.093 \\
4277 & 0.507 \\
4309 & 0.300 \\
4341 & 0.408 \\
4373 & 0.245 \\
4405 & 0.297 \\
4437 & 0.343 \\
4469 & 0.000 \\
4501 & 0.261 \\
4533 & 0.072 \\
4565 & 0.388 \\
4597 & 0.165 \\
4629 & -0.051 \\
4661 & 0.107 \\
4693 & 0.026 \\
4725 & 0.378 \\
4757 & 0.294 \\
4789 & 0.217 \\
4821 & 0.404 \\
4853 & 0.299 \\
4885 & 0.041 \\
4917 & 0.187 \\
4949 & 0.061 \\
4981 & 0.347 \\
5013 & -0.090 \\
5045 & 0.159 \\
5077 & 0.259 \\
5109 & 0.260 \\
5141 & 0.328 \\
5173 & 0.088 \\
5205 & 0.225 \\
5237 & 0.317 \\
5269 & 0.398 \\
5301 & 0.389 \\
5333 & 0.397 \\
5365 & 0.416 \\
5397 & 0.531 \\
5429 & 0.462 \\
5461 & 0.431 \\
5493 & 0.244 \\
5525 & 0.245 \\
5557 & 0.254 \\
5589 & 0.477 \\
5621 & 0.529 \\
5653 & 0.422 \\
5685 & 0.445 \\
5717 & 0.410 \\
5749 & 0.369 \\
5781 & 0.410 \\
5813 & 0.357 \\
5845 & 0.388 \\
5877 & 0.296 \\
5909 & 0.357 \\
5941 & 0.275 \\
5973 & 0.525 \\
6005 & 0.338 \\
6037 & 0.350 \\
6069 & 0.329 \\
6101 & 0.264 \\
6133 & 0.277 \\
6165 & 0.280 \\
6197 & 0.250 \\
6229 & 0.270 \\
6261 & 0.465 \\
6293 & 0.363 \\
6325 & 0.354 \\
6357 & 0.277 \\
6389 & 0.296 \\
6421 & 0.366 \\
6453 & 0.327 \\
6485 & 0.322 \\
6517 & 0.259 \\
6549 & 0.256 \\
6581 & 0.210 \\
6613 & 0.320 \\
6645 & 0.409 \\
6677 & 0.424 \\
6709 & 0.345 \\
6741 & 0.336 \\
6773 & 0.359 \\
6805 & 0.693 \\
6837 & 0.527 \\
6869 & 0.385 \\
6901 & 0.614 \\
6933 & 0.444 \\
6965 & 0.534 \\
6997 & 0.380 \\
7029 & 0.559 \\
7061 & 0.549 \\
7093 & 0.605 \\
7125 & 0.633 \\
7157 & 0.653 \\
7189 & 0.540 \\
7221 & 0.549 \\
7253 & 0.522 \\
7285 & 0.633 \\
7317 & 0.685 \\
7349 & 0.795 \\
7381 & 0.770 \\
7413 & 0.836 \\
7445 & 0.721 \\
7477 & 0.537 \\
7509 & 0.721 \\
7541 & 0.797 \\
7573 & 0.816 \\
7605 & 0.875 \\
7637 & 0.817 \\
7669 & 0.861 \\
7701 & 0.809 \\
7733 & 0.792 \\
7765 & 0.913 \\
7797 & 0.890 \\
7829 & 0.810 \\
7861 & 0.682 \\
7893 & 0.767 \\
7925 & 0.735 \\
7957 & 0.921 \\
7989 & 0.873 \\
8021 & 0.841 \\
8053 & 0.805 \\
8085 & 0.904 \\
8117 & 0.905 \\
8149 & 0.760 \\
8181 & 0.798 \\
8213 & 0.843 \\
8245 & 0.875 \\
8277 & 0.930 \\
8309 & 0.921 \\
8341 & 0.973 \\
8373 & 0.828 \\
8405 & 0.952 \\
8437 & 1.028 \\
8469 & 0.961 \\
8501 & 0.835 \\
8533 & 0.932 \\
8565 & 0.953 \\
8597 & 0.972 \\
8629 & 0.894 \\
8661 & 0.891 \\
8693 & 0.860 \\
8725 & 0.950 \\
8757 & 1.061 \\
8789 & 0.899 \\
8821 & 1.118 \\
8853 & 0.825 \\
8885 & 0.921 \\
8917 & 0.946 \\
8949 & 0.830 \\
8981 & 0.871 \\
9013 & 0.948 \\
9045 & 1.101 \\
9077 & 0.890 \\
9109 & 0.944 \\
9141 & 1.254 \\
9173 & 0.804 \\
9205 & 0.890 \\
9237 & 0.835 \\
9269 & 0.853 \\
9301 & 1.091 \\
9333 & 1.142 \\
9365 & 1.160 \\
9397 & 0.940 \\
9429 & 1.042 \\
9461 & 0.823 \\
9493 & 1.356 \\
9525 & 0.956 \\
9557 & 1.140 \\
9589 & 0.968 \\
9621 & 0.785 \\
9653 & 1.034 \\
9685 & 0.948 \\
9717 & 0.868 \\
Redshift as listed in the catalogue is 0.824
